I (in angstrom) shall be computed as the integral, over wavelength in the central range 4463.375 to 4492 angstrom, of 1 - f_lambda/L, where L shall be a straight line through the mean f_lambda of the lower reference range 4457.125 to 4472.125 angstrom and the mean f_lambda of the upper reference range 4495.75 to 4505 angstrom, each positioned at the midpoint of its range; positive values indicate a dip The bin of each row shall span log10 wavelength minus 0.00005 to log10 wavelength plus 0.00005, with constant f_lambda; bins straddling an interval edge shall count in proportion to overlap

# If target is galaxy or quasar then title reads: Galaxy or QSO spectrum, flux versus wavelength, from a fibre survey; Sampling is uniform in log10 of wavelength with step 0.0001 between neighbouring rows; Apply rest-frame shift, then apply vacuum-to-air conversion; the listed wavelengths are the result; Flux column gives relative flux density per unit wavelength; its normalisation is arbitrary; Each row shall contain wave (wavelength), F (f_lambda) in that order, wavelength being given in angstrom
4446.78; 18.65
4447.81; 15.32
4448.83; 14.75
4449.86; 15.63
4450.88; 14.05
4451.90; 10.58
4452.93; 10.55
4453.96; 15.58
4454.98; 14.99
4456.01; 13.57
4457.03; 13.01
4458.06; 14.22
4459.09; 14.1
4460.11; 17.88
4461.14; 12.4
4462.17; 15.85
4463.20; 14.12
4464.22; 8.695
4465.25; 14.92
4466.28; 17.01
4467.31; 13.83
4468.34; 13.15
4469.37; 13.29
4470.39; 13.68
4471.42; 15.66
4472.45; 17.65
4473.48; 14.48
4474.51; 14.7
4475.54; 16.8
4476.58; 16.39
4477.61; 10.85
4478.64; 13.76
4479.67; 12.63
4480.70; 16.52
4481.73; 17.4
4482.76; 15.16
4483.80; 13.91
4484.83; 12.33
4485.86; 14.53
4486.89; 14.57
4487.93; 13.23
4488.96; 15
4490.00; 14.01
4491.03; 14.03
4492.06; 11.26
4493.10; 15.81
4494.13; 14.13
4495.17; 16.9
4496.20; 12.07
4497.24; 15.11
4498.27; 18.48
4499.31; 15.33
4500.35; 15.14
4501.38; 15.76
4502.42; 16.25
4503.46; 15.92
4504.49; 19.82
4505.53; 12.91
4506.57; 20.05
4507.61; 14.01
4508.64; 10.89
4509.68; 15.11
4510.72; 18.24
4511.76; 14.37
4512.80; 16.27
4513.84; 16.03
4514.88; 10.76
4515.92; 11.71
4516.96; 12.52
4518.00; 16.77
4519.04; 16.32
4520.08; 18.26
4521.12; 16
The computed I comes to 1.0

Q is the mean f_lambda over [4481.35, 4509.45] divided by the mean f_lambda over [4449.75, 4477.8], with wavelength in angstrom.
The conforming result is 1.1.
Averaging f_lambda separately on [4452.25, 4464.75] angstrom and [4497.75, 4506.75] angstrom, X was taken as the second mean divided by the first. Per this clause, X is 1.2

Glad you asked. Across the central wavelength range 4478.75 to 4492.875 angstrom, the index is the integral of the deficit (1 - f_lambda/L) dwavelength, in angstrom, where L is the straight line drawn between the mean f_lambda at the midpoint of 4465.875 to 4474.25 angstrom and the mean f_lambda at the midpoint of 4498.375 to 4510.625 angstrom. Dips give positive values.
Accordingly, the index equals 0.9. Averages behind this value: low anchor 14.8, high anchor 15.7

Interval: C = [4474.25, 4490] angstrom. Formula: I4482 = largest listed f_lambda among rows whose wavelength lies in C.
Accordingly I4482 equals 17.4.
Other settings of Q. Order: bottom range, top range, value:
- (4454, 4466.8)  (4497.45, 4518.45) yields 1.07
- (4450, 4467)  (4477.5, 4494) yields 1.02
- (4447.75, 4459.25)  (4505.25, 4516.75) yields 1.05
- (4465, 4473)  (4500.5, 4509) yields 1.06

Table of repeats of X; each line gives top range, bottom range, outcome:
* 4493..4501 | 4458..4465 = 1.10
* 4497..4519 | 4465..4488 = 1.05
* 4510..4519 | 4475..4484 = 0.99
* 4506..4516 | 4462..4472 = 1.06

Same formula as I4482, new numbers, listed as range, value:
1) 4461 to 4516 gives 20.05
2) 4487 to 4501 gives 18.48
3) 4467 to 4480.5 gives 17.65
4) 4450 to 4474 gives 17.88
